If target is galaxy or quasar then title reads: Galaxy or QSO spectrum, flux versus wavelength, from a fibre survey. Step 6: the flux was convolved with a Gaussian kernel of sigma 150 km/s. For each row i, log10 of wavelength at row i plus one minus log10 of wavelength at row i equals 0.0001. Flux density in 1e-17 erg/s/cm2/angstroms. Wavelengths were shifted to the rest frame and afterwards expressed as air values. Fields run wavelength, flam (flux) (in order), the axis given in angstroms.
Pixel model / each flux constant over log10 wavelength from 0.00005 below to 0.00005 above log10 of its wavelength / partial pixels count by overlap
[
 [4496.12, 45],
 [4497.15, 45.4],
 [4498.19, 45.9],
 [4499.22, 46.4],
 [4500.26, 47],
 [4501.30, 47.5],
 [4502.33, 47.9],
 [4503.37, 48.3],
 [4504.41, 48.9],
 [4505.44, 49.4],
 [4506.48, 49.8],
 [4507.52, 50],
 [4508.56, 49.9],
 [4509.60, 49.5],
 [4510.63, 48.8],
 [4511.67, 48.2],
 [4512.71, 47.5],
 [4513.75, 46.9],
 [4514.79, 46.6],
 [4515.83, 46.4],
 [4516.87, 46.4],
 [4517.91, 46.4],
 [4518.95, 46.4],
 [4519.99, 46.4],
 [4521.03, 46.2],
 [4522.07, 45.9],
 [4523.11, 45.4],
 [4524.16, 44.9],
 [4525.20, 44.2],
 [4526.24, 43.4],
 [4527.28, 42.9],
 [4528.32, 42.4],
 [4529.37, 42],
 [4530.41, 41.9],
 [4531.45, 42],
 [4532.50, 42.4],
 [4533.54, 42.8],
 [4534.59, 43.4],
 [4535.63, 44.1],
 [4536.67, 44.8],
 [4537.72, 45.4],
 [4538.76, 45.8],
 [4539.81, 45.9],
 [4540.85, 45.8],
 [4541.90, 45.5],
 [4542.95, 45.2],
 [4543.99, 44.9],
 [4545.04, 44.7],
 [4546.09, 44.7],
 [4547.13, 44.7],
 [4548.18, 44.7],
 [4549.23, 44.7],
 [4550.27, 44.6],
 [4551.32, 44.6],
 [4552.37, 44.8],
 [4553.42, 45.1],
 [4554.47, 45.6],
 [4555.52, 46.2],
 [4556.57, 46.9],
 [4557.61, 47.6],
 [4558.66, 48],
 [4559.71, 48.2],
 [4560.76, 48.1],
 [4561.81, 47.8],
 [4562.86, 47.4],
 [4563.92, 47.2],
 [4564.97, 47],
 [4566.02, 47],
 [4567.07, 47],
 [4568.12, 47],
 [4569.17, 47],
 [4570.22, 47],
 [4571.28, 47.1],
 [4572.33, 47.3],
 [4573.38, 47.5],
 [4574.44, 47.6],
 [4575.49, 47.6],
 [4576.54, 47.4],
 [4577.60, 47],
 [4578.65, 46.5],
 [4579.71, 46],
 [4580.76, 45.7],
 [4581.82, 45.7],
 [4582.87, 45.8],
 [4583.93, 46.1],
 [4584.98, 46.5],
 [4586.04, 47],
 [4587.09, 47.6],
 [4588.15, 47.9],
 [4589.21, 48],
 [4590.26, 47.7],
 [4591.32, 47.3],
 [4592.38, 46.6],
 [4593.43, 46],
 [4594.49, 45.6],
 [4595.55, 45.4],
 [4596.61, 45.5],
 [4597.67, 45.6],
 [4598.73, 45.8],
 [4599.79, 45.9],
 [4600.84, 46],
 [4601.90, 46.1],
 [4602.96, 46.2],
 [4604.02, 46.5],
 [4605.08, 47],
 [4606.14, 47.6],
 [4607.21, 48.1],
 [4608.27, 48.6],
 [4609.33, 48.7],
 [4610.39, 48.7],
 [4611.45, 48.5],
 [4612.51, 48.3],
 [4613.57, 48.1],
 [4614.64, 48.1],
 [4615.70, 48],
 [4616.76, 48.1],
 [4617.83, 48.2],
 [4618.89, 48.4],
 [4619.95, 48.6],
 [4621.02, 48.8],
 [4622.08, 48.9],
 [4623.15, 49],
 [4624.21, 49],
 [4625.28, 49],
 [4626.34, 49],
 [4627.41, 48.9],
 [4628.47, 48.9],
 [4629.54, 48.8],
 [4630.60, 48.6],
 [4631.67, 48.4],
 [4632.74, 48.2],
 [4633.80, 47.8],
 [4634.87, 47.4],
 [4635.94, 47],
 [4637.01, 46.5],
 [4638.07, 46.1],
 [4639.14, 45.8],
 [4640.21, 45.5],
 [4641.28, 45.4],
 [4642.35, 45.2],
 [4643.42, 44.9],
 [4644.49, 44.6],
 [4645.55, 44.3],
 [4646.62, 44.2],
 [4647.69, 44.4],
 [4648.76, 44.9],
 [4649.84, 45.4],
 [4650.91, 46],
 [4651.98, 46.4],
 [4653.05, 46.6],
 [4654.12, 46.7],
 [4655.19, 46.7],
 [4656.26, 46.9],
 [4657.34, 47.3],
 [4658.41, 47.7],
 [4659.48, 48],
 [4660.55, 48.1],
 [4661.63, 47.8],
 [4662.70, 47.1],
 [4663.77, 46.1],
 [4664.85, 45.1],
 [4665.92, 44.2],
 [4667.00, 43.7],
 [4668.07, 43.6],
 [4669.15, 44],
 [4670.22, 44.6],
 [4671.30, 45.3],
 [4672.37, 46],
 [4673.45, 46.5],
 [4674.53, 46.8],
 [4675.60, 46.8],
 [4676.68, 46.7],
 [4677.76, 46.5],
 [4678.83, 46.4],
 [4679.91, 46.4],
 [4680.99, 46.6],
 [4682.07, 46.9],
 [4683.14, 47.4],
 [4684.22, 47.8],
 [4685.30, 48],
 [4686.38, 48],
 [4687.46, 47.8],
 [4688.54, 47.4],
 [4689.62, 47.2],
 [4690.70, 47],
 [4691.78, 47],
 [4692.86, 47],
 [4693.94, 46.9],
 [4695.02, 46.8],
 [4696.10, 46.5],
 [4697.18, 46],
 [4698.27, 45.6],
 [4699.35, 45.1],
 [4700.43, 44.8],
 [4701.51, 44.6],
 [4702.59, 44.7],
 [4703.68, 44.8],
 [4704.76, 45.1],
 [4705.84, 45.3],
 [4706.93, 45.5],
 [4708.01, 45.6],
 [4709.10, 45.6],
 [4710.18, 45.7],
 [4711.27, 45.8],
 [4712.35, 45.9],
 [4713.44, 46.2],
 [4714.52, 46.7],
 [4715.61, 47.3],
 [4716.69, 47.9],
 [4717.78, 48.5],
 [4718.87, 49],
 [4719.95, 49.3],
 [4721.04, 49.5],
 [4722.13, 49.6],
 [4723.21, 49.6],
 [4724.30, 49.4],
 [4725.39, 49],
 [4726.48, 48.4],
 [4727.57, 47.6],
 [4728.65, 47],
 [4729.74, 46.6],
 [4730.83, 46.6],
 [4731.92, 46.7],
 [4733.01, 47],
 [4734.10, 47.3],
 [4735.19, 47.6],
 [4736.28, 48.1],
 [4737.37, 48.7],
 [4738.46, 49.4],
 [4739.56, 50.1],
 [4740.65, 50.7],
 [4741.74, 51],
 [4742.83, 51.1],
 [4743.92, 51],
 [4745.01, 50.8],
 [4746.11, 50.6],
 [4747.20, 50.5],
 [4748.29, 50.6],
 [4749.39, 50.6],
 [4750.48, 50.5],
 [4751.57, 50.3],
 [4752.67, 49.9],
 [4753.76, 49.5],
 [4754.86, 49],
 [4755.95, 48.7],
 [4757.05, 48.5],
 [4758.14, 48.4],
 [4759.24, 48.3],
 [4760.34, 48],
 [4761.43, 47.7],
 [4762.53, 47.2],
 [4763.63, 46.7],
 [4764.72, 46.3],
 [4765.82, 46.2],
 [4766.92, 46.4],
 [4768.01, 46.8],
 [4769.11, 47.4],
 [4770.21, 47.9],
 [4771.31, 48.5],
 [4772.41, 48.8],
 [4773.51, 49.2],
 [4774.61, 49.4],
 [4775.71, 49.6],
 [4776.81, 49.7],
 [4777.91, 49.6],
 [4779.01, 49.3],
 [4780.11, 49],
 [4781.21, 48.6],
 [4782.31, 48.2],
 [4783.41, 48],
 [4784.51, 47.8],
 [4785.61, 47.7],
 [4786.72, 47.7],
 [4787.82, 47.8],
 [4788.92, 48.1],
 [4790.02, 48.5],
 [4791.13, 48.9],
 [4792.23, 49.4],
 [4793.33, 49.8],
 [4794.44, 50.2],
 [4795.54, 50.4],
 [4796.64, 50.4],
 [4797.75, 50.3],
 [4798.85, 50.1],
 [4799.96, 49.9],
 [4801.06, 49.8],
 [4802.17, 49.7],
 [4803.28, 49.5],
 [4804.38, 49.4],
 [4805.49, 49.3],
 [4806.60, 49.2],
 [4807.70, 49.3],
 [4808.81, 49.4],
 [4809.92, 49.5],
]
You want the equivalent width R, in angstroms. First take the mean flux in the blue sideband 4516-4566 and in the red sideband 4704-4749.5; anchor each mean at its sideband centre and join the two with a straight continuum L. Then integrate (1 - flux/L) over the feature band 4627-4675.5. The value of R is 0.7 angstroms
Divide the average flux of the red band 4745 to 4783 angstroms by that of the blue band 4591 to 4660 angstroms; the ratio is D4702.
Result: 1.04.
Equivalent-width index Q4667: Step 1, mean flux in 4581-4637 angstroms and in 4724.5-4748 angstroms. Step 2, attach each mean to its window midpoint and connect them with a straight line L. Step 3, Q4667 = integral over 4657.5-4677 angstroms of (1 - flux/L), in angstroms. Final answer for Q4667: 0.9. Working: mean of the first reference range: 47.5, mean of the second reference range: 48.9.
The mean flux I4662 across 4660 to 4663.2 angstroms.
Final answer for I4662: 47.7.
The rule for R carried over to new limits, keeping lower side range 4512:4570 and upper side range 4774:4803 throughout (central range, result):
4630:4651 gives 0.4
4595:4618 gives -0.4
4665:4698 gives 0.8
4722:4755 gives -0.5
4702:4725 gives 0.5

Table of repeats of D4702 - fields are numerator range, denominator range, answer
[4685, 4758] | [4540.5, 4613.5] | 1.03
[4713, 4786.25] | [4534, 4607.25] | 1.05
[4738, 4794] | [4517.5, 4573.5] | 1.08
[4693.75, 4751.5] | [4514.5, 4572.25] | 1.05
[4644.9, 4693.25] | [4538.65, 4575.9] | 1.00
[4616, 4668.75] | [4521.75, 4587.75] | 1.03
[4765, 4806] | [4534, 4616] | 1.05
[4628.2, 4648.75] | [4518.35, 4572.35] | 1.02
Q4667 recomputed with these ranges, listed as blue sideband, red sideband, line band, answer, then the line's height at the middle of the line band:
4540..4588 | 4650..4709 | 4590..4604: 0.1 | 46.4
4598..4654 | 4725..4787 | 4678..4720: 1.3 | 48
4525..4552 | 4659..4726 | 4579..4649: -2.6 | 45.4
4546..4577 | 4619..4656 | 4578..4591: 0.0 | 46.7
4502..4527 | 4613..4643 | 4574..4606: 0.7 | 47.6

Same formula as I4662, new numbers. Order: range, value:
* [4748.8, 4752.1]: 50.5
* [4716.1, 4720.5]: 48.7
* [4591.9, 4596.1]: 45.9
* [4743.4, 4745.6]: 50.8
